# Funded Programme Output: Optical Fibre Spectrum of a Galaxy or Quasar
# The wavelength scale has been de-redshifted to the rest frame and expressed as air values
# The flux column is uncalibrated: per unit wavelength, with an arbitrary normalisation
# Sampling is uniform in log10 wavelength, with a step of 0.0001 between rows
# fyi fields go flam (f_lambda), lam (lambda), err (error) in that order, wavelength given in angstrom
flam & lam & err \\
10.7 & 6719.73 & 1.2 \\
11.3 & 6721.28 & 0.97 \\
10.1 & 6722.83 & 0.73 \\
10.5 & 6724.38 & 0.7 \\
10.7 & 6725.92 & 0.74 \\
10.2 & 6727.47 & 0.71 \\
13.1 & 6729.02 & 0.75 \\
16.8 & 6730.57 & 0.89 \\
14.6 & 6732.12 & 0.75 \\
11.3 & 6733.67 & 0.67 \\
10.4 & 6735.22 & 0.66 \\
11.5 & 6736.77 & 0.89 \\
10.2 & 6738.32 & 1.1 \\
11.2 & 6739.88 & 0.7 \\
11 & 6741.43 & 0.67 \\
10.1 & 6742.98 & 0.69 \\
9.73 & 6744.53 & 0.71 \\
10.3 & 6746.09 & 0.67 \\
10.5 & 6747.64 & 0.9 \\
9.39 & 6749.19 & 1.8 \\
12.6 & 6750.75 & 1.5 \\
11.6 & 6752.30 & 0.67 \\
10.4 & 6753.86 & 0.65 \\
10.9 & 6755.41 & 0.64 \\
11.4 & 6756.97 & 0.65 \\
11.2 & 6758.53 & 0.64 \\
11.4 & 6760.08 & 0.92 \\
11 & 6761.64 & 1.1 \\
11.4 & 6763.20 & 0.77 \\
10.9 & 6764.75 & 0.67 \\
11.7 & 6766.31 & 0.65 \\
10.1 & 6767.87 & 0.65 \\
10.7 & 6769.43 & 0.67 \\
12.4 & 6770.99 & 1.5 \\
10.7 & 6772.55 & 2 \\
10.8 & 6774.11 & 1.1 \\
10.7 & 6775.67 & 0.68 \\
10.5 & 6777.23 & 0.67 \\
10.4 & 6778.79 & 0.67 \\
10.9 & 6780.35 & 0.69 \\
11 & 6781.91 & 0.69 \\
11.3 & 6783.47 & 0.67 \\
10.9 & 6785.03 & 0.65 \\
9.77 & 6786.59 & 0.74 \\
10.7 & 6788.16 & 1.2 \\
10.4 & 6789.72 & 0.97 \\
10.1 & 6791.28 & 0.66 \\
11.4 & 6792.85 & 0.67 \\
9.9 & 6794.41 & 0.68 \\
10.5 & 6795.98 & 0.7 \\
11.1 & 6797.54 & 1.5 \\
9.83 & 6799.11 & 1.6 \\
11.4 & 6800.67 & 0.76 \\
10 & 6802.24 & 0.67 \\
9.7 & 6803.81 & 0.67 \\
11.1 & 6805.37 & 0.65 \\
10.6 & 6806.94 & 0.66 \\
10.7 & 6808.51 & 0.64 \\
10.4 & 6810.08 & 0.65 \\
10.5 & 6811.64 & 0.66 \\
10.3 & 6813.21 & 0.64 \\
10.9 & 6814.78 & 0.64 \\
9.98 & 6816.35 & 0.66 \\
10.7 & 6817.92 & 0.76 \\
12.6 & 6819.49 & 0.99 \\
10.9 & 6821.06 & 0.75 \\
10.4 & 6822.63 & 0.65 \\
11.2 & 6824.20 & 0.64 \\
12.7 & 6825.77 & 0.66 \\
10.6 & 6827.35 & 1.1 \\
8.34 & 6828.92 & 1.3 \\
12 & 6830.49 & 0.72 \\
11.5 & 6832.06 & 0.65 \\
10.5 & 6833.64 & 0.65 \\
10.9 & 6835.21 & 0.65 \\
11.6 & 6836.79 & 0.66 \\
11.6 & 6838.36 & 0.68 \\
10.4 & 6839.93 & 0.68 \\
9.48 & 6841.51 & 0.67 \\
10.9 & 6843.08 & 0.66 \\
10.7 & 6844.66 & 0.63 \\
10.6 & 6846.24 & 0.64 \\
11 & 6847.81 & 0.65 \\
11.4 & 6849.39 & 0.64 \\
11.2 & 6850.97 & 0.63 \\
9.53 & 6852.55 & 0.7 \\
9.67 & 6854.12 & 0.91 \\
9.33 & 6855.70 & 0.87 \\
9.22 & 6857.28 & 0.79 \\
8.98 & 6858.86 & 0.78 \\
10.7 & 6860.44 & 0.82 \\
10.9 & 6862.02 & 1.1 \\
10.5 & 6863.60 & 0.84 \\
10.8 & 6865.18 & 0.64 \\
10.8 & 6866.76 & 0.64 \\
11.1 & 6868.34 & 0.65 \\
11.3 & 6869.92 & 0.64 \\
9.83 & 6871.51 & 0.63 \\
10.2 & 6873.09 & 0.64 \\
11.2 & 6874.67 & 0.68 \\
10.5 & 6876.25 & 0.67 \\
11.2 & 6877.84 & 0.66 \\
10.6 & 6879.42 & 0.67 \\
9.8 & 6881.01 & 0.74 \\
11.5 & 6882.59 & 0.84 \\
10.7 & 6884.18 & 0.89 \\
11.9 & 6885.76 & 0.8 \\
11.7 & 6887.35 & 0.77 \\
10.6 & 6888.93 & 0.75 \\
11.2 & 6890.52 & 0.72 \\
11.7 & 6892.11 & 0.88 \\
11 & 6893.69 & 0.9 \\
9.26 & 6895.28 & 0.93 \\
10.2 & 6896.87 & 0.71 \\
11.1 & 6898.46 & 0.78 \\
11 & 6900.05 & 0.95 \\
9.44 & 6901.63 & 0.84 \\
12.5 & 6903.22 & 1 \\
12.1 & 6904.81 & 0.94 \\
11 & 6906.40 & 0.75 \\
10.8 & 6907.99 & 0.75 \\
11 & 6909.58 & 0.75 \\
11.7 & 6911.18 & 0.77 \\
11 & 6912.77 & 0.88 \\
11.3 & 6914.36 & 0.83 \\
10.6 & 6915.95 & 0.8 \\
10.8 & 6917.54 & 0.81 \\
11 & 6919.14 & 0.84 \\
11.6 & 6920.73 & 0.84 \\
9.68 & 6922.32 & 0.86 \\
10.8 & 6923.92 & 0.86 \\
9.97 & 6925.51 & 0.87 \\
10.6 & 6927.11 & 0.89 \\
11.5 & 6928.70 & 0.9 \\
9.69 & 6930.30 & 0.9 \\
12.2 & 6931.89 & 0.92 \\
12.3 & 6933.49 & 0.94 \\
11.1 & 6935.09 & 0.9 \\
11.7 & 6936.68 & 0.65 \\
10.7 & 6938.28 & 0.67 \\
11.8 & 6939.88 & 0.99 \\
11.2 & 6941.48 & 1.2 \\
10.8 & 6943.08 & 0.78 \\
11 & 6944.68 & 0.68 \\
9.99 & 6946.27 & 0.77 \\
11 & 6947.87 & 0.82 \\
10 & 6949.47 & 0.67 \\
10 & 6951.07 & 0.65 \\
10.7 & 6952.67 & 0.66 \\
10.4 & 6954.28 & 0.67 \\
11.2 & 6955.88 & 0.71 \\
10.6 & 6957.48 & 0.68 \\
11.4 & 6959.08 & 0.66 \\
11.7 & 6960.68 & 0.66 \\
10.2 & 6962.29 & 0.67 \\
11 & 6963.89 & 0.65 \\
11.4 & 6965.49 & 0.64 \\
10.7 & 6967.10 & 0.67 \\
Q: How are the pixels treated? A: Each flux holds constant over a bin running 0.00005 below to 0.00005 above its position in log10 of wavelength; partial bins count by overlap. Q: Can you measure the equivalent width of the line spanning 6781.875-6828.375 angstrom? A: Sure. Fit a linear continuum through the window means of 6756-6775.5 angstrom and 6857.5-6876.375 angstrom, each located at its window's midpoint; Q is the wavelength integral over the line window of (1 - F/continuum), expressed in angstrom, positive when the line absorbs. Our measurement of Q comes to 0.8 angstrom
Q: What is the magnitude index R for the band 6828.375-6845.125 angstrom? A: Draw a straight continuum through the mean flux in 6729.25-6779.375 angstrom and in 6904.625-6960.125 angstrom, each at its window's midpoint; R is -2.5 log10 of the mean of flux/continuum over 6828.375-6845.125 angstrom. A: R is 0.03 mag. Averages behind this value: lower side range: 11.2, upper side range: 10.9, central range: 10.8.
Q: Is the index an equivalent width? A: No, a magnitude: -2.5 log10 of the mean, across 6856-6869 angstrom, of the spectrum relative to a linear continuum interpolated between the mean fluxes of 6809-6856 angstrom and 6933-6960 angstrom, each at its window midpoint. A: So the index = 0.047 mag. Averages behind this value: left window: 10.7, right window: 10.9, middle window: 10.3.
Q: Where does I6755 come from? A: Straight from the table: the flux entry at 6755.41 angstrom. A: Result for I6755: 10.9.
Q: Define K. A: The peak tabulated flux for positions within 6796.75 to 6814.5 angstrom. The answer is 11.4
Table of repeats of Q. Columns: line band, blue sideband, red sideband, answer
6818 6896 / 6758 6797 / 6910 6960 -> 0.96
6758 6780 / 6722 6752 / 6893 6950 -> 0.46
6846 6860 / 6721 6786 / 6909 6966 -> 1.18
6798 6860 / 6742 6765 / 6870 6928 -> 1.49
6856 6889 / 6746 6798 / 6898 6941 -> 1.07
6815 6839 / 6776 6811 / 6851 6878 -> -1.29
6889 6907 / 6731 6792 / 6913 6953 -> -0.06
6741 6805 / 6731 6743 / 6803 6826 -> 2.49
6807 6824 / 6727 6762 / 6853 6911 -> 0.42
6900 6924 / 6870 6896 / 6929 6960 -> -0.32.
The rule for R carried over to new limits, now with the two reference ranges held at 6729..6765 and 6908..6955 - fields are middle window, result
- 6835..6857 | 0.055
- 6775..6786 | 0.045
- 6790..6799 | 0.070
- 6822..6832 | 0.022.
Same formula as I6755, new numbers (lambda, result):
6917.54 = 10.8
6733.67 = 11.3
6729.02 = 13.1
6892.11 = 11.7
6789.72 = 10.4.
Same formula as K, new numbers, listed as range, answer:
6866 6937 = 12.5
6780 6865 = 12.7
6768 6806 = 12.4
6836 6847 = 11.6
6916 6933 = 12.2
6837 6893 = 11.9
